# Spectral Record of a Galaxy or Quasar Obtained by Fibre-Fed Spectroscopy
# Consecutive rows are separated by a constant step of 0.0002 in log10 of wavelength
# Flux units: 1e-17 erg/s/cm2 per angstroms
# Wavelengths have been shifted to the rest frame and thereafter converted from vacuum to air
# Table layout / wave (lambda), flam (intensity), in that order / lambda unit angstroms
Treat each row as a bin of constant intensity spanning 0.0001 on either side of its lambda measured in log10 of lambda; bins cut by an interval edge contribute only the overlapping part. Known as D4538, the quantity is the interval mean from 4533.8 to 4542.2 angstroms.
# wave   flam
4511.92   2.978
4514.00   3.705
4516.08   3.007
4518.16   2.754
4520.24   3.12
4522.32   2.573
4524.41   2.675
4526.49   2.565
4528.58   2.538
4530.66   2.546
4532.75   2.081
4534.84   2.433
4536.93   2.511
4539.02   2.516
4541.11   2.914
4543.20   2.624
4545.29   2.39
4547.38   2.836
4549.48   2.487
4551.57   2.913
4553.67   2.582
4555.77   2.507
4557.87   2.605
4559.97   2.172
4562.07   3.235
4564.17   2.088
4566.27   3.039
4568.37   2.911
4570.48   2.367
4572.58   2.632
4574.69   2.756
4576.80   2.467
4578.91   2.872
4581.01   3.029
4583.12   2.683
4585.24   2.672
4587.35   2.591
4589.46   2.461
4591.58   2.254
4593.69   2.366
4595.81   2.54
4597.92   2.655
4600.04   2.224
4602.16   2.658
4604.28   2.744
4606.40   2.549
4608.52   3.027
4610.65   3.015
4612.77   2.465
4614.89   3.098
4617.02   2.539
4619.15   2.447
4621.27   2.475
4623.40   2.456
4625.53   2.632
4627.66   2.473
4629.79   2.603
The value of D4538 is 2.59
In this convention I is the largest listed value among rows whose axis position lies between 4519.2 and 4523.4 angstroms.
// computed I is 3.12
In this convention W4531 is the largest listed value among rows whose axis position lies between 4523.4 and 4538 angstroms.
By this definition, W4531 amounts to 2.675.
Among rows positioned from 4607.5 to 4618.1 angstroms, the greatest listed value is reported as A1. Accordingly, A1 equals 3.098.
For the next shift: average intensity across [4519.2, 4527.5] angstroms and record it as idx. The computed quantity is 2.73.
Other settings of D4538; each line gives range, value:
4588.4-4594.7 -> 2.36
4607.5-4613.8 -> 2.83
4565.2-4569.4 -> 2.97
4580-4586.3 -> 2.79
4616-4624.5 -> 2.48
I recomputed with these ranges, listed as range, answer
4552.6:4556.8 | 2.582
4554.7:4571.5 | 3.235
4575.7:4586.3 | 3.029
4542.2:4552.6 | 2.913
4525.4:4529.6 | 2.565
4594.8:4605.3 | 2.744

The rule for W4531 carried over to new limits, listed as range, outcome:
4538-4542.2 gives 2.914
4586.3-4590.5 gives 2.591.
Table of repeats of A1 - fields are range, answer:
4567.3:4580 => 2.911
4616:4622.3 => 2.539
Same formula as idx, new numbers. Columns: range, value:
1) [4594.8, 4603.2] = 2.52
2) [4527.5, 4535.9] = 2.4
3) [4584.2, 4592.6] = 2.49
